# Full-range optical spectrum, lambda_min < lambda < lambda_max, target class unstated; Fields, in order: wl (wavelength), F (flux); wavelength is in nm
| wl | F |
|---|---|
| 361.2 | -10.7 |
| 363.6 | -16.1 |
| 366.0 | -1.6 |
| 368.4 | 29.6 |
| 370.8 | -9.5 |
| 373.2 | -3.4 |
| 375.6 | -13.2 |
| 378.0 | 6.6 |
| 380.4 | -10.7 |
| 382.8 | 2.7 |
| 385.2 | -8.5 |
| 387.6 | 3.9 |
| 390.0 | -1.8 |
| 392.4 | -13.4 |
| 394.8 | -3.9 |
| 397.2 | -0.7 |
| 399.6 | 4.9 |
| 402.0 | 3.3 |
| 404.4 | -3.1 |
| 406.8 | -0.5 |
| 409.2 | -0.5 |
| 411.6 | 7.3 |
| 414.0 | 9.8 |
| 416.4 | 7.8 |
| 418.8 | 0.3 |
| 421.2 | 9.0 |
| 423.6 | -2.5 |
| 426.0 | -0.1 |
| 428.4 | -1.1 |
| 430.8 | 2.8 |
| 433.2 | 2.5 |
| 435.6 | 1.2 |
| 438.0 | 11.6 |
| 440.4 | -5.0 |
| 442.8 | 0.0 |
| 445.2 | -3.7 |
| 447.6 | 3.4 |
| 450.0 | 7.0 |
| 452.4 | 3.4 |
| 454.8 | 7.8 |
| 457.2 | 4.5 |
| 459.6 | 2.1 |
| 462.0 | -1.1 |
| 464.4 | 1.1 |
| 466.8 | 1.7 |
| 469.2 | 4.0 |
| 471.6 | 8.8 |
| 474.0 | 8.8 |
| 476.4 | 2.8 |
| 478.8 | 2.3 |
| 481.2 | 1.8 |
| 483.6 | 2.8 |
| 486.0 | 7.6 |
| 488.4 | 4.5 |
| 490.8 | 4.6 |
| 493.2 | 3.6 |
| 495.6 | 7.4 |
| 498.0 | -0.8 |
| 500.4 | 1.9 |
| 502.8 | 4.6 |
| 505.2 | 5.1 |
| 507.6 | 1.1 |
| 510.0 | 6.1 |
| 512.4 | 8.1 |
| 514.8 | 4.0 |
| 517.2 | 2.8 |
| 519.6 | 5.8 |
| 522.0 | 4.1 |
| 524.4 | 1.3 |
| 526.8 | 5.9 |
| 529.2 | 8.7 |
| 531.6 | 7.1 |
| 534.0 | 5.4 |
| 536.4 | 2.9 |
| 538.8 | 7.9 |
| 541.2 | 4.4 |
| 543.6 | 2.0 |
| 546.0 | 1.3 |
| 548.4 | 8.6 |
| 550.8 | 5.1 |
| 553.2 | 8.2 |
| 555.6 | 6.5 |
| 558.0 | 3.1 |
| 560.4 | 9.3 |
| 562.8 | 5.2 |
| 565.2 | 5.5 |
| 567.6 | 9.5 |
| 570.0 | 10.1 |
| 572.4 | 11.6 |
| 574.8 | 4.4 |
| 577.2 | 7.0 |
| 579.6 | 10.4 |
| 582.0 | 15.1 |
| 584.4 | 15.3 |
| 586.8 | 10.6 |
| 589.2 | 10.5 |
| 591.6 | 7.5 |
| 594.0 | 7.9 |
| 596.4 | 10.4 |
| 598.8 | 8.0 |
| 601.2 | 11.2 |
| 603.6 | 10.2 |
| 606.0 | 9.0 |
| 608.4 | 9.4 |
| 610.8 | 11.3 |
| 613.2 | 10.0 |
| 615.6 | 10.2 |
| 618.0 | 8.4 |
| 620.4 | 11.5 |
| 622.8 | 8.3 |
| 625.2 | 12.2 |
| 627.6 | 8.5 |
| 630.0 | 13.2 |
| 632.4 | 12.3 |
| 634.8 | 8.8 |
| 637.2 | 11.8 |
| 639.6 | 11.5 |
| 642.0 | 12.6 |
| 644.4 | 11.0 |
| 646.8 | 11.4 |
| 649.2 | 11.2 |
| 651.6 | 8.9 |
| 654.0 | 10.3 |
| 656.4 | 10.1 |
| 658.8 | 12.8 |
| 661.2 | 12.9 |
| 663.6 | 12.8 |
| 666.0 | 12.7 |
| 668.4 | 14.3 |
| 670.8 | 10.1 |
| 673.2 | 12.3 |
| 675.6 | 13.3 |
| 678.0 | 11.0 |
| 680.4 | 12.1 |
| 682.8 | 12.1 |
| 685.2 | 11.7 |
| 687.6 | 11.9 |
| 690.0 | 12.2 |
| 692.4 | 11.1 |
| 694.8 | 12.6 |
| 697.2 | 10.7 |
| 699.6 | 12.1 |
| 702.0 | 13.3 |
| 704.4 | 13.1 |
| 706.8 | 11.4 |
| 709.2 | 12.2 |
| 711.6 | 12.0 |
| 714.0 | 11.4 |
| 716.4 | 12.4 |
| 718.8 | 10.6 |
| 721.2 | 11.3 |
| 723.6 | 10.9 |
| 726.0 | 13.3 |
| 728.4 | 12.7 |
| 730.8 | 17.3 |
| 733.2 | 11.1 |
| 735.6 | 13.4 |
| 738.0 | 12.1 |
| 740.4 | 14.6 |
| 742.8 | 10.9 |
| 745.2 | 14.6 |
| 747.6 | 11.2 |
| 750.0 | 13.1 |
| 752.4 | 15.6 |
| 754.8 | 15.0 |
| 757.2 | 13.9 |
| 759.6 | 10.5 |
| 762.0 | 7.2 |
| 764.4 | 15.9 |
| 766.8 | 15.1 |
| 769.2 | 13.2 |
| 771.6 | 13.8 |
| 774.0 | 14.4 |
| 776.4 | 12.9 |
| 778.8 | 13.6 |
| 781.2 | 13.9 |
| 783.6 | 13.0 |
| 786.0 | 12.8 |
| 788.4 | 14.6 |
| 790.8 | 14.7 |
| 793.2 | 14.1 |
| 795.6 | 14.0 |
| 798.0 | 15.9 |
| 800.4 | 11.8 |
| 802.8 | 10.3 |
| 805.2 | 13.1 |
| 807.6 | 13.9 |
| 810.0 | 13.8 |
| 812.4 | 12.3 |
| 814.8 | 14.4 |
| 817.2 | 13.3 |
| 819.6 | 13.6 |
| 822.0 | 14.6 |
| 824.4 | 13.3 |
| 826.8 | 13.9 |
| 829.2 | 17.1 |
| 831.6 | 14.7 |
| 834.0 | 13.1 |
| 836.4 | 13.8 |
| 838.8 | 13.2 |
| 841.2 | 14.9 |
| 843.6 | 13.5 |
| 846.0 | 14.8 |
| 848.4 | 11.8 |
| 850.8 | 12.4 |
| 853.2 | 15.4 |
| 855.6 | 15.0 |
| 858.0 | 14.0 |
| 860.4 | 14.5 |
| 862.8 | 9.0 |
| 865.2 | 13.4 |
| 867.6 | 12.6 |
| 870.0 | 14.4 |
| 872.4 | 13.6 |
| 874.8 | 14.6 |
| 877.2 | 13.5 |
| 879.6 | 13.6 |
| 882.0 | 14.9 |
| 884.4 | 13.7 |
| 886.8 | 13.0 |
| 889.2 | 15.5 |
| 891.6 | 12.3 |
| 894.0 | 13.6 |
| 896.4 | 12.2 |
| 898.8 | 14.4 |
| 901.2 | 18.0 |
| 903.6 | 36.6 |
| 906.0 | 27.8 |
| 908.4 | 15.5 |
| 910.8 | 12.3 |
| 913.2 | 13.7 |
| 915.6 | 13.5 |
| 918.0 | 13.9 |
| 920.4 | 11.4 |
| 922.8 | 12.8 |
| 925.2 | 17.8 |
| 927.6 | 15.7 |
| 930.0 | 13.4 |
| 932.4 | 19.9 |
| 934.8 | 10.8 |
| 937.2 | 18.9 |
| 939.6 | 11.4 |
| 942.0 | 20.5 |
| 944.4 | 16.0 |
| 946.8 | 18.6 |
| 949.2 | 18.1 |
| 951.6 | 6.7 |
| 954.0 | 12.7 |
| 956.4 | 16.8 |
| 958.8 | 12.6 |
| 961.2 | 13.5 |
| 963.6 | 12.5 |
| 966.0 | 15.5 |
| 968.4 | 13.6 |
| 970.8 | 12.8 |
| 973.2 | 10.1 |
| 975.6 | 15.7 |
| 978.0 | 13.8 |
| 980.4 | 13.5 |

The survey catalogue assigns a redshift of 0.38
